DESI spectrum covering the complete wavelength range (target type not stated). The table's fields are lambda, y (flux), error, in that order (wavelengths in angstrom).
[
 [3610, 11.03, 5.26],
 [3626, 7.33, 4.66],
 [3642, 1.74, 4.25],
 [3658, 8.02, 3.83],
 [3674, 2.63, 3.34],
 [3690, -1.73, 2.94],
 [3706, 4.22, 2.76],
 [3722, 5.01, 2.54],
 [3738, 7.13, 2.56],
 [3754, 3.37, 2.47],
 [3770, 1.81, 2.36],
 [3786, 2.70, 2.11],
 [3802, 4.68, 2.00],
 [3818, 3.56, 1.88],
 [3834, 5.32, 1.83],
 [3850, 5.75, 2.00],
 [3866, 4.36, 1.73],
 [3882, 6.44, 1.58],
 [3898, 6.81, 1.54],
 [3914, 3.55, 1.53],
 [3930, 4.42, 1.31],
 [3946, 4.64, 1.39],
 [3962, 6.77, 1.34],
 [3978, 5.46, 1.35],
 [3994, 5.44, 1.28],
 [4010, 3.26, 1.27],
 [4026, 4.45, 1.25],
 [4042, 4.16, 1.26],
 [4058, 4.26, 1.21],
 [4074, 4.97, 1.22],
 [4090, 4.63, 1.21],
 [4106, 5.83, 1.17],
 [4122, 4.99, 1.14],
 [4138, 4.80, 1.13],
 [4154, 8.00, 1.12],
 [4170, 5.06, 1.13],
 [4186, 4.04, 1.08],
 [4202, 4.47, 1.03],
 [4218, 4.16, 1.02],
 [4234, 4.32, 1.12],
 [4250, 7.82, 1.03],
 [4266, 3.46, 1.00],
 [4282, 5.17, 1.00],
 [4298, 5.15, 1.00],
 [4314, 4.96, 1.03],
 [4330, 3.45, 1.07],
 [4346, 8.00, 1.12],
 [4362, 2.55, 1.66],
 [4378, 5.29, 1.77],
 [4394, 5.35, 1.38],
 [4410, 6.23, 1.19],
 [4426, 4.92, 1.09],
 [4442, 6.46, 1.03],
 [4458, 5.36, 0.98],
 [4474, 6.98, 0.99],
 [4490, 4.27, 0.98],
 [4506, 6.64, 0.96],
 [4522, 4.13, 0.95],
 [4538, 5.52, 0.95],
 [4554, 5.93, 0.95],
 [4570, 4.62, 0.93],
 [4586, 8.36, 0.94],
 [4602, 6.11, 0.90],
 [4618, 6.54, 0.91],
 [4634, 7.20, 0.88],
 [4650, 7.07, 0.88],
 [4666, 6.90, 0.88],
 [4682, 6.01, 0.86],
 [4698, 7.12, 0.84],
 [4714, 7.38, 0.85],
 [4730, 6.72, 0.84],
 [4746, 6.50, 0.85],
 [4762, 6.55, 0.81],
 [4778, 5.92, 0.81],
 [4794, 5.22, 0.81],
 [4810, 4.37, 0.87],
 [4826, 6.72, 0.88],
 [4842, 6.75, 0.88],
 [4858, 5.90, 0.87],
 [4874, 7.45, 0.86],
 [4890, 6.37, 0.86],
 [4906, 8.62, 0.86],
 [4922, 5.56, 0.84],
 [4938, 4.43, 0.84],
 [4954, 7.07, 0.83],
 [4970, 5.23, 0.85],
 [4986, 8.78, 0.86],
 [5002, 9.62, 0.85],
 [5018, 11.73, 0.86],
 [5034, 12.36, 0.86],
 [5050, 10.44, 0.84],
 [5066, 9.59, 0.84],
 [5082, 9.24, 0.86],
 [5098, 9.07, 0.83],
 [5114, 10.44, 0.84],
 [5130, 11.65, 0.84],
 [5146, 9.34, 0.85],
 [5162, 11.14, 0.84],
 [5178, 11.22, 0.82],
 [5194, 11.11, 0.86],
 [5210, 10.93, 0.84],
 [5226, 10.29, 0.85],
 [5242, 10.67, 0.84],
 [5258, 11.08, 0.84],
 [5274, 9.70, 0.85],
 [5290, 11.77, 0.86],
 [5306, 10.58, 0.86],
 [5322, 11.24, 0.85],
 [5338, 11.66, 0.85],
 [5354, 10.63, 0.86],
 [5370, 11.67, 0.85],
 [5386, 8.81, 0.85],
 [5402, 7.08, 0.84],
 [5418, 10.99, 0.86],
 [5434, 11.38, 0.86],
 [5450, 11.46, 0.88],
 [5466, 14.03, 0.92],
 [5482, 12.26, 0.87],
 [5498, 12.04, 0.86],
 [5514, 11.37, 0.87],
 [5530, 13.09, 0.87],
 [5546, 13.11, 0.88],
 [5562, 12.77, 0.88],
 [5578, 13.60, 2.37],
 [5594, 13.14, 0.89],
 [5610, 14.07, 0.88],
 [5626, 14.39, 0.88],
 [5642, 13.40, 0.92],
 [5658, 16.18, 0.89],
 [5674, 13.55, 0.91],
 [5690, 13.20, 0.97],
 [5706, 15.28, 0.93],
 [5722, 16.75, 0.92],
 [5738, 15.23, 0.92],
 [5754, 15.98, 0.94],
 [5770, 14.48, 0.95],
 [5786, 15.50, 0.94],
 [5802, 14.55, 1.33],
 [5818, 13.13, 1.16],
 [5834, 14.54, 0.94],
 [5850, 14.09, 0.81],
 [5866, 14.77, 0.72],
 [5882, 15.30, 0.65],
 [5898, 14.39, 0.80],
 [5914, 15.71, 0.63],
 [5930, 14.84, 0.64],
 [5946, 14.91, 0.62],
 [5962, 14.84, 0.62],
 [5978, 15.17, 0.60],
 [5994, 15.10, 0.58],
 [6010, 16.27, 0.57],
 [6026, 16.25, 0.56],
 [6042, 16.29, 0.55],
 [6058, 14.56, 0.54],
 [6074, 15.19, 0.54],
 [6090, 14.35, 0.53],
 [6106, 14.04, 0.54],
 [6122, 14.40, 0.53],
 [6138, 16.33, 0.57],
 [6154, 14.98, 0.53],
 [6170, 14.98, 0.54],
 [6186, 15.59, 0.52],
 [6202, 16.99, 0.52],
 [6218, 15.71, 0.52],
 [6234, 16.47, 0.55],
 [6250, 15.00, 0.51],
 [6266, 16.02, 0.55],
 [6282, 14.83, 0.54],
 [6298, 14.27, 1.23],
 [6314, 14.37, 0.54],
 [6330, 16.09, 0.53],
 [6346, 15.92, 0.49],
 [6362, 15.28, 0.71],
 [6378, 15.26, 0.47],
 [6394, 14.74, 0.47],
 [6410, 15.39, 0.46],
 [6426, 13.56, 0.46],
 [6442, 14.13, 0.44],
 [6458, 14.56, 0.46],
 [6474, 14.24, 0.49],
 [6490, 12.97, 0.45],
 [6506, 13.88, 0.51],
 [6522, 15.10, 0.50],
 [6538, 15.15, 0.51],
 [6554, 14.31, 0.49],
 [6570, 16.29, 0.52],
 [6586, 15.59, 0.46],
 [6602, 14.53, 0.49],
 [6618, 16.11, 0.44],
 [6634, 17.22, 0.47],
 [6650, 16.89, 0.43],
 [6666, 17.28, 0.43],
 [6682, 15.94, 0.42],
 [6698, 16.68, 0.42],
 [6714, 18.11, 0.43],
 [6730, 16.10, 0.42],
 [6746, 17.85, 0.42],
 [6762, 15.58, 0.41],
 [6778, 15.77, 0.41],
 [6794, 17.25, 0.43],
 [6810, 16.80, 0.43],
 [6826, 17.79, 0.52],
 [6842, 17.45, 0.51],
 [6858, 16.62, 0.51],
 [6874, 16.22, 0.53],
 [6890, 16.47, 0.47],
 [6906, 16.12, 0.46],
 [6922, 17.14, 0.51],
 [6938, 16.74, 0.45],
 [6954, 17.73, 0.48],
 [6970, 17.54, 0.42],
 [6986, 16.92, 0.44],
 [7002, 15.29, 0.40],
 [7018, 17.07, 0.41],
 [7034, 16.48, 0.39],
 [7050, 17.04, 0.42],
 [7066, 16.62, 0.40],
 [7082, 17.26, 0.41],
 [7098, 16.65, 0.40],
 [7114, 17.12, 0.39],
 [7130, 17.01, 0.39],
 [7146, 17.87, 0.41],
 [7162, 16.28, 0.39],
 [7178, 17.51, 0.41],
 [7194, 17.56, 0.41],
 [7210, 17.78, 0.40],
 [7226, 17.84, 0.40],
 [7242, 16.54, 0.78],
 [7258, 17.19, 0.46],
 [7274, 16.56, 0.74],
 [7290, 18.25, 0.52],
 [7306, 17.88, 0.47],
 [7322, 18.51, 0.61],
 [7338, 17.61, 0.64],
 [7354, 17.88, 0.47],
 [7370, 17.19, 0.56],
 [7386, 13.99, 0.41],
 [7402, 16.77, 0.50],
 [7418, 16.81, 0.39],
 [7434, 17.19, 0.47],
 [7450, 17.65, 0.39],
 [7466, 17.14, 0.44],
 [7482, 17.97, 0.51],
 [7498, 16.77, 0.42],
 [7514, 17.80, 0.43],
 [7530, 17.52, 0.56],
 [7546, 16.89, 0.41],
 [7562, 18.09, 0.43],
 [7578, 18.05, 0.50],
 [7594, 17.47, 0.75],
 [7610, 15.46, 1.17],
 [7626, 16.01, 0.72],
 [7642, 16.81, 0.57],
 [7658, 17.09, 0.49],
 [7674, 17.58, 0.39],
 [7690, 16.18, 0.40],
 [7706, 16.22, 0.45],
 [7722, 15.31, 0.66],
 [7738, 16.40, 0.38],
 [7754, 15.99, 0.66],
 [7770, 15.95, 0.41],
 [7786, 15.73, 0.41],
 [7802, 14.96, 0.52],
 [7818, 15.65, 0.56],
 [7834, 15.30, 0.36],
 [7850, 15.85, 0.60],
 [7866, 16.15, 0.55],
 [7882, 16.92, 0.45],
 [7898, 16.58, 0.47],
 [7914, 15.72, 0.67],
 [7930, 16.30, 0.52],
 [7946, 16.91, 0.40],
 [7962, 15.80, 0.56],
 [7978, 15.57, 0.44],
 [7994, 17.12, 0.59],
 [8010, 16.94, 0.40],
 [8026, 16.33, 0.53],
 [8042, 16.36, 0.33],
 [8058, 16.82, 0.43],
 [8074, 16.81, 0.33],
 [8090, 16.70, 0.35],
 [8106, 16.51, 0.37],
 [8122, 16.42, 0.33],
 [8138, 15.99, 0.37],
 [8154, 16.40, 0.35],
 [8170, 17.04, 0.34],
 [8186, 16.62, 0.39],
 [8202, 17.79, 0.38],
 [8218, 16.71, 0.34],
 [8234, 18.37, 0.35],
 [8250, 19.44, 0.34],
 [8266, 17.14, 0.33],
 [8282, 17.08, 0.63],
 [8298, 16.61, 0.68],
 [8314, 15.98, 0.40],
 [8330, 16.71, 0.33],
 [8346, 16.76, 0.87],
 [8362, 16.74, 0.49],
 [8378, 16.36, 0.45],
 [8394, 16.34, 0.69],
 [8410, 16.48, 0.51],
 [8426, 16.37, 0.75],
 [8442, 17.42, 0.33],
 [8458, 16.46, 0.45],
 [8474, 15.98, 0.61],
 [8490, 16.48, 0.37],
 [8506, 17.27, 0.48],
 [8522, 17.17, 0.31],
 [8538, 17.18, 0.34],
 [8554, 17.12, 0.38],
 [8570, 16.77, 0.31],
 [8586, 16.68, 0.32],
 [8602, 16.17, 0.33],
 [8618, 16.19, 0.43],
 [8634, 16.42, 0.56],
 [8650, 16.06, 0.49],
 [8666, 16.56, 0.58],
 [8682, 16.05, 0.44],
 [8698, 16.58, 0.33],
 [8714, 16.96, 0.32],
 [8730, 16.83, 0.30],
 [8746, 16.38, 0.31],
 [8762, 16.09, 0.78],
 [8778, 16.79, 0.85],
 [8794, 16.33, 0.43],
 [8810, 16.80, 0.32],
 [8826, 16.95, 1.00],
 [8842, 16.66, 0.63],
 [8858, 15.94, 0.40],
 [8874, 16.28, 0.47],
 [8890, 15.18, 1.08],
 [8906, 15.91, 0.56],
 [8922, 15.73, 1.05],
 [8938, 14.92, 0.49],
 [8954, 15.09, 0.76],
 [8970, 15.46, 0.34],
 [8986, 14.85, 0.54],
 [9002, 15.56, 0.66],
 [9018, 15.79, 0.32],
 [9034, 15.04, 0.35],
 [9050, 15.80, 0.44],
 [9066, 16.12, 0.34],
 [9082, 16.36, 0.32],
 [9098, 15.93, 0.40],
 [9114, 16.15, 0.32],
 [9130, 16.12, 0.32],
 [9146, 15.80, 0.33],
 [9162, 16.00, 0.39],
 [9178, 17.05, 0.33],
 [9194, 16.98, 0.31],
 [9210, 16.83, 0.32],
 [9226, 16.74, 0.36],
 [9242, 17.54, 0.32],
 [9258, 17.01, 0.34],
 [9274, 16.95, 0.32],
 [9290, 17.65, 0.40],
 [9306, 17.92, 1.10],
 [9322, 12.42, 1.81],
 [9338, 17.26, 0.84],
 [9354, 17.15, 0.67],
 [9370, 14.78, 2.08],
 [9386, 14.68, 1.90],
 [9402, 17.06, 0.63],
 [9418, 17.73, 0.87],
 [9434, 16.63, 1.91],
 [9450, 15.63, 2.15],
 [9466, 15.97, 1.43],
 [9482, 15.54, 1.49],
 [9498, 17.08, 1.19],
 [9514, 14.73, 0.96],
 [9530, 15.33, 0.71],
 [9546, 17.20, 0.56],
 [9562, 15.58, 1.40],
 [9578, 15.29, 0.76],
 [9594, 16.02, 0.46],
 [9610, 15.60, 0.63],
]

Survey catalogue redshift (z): 0.25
